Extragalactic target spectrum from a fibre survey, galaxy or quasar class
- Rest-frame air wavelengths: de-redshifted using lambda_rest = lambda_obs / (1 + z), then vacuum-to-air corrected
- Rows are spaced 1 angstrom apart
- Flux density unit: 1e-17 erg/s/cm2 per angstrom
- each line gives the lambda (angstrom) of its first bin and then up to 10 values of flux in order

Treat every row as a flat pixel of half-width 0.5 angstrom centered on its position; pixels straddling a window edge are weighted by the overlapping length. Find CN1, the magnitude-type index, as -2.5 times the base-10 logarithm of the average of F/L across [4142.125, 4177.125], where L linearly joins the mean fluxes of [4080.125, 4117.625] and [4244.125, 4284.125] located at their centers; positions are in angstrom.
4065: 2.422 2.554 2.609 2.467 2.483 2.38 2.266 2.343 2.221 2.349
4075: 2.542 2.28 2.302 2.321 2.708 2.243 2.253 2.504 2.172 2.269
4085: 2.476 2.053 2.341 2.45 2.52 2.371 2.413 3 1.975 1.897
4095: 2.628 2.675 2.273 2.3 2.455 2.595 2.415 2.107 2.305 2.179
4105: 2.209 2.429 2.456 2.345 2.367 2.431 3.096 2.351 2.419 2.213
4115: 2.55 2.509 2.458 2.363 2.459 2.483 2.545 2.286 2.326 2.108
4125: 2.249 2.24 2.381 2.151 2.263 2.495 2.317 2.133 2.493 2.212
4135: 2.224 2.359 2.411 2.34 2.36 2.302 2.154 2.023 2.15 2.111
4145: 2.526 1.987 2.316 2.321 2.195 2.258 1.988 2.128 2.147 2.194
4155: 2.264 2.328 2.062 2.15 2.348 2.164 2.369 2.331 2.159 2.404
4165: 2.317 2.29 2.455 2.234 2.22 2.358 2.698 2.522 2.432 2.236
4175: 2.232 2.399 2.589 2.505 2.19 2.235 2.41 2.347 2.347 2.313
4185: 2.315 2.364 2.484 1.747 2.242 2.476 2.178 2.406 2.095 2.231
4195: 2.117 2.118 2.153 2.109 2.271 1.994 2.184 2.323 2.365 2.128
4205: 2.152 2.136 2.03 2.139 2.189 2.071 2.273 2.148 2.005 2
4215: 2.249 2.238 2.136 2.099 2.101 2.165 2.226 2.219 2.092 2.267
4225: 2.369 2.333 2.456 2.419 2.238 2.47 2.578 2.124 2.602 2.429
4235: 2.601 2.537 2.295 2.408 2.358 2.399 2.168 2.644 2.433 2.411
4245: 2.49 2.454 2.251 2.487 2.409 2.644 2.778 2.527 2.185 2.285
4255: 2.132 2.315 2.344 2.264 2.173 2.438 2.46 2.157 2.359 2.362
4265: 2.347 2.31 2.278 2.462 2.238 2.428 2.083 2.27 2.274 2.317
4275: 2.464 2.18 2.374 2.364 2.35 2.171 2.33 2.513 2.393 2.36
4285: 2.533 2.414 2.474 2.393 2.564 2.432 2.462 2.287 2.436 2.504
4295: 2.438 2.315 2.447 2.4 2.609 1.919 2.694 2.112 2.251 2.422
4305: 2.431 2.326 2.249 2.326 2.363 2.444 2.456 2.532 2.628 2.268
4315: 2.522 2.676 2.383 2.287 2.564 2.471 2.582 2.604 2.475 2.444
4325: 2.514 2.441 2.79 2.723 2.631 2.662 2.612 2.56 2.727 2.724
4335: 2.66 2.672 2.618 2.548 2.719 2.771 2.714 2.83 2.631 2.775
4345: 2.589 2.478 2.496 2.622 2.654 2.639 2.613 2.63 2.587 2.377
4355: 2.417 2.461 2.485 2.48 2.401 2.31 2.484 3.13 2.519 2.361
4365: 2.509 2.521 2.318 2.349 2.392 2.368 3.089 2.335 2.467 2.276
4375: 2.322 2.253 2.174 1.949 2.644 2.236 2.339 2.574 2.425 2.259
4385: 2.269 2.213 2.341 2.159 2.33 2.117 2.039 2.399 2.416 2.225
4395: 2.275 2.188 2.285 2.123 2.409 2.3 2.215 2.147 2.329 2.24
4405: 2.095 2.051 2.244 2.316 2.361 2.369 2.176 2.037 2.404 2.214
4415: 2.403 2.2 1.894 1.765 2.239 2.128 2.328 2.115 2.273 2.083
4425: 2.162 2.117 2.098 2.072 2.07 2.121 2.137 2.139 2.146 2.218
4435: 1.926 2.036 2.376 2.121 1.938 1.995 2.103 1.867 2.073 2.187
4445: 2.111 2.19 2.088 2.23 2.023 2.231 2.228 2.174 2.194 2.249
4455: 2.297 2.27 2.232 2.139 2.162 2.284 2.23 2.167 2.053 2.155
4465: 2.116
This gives 0.05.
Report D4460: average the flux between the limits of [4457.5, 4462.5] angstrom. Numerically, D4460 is 2.2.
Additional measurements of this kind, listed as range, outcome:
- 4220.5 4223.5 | 2.18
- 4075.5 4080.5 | 2.37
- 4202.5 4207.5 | 2.16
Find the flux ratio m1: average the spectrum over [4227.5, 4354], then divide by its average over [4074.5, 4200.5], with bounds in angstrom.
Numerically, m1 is 1.06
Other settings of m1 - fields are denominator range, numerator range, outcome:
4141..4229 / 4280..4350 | 1.12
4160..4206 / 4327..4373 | 1.13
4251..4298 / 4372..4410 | 0.96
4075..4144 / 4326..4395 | 1.06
